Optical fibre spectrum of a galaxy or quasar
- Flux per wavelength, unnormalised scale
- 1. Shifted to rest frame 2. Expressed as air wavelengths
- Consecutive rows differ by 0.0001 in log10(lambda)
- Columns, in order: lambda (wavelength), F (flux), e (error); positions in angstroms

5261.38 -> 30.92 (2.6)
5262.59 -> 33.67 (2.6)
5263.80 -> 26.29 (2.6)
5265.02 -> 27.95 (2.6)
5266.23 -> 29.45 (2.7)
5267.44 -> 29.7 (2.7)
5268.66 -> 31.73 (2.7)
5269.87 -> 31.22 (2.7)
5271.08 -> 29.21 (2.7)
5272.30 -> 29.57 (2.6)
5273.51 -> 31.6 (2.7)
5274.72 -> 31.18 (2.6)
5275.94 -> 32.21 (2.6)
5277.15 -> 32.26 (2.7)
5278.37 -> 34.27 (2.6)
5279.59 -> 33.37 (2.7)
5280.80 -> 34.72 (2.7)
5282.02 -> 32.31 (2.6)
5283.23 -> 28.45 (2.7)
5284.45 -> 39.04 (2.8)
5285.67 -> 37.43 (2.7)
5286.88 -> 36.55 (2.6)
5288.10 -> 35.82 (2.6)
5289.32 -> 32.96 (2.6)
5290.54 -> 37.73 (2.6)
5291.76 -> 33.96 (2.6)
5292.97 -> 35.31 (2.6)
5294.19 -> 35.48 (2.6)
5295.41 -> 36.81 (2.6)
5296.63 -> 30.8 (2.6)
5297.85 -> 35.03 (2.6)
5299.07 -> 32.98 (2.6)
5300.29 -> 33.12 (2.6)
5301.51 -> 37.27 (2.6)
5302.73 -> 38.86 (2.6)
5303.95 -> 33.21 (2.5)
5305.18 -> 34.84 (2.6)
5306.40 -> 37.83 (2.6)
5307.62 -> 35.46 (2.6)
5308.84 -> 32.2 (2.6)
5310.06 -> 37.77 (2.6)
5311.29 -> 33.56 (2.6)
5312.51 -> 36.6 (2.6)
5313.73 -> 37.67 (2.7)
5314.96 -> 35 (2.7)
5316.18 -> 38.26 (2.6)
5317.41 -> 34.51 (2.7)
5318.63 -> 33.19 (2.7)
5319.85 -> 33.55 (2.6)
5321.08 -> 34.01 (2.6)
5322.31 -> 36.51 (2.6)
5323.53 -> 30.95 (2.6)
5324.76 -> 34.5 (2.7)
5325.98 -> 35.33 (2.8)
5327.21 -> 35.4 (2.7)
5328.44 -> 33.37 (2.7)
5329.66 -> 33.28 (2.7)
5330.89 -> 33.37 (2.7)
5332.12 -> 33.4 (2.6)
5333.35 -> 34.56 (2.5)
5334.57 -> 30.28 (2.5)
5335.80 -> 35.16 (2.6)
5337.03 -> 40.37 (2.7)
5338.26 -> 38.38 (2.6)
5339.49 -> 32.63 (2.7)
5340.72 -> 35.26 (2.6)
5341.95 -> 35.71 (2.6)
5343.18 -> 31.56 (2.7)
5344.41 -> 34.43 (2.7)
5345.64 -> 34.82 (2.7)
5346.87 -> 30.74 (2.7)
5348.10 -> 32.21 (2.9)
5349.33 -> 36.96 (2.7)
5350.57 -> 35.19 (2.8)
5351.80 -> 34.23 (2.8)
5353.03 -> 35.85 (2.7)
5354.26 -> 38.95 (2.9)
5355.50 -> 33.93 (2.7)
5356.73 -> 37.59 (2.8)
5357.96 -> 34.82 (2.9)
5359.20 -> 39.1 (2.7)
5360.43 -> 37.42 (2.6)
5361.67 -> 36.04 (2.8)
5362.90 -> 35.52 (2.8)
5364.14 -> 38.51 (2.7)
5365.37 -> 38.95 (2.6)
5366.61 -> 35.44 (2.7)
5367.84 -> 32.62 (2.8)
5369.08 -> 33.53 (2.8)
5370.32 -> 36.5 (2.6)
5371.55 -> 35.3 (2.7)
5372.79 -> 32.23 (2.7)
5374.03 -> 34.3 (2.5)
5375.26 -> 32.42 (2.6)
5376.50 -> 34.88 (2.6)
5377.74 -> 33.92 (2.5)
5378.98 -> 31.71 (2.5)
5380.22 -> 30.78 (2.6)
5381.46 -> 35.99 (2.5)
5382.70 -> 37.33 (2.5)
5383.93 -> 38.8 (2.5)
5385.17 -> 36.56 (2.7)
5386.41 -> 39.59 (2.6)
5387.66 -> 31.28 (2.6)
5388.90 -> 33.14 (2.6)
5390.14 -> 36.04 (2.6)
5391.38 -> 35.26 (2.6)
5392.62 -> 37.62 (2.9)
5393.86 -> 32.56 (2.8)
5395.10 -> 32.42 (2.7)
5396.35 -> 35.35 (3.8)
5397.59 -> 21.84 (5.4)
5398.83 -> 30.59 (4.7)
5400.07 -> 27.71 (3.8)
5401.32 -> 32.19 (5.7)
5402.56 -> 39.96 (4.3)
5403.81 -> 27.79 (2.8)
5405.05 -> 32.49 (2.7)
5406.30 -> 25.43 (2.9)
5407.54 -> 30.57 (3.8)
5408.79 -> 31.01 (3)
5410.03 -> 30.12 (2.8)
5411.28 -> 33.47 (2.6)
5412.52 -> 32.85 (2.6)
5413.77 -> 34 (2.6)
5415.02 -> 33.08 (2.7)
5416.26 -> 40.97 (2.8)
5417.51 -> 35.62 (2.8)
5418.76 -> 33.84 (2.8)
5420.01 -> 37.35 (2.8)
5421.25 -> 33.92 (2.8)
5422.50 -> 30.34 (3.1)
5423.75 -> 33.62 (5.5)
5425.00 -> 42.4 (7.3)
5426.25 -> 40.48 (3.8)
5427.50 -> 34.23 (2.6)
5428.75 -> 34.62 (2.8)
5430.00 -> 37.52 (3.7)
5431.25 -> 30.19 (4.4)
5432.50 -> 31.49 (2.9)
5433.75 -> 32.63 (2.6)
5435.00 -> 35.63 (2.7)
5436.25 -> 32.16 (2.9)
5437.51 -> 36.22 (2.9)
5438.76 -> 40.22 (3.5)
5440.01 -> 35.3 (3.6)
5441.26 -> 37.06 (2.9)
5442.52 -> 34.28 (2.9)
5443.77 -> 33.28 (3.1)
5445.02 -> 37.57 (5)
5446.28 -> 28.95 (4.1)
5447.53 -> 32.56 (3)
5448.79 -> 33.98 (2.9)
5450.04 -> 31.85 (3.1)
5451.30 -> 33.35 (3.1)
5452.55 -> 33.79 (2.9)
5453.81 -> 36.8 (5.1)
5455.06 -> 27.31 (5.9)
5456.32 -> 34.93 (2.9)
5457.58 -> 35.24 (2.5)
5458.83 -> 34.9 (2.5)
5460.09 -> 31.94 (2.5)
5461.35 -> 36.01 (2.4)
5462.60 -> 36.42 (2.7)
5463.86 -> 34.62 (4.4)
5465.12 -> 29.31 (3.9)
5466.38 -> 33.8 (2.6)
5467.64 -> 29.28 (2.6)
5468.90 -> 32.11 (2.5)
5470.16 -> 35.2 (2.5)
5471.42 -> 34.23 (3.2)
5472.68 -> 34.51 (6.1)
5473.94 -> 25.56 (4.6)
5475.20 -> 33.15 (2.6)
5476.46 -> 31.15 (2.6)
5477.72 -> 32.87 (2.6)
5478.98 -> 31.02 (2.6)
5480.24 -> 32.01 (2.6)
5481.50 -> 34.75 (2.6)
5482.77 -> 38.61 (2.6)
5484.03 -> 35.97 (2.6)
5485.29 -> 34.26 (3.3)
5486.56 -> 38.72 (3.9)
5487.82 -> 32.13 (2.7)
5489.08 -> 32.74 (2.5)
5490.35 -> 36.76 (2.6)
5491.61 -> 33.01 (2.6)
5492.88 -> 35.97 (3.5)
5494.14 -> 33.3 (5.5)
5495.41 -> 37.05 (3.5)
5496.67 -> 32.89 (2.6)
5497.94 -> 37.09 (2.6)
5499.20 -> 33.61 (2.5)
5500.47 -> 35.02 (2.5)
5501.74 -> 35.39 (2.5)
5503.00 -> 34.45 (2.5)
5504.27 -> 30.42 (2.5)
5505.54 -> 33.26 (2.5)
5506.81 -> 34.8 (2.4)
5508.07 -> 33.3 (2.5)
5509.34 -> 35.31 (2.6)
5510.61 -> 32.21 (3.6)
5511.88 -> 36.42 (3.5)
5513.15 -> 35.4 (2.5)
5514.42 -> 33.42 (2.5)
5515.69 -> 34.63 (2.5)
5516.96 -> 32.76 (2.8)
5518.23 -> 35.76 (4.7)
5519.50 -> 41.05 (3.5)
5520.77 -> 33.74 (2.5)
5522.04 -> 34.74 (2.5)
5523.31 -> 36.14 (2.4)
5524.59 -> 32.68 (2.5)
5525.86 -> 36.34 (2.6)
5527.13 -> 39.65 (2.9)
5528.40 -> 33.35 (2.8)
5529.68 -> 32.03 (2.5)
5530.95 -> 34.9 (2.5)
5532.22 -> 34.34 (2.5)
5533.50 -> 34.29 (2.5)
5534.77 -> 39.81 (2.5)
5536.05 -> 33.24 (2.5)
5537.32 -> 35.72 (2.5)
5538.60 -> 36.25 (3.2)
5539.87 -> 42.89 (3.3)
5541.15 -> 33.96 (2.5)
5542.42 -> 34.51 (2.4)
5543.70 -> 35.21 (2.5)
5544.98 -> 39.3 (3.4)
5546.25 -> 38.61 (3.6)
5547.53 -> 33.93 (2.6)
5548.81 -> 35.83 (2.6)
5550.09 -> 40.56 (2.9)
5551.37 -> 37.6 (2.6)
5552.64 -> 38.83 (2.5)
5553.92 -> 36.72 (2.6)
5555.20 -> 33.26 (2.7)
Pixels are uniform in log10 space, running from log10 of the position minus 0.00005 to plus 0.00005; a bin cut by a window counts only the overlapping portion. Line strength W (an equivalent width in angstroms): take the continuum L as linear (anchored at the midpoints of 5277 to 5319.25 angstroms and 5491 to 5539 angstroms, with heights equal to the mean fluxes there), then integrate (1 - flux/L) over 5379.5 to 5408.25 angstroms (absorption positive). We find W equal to 1.5 angstroms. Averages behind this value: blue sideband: 35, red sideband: 34.8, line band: 33.1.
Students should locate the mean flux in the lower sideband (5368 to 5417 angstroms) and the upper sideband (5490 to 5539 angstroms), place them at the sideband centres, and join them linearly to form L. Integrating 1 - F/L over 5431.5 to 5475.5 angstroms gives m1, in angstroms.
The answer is 0.71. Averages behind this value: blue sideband 33.4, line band 33.6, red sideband 34.9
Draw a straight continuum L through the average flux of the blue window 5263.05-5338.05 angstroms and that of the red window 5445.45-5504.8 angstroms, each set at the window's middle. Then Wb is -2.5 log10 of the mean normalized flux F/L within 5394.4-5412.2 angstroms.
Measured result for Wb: 0.10 mag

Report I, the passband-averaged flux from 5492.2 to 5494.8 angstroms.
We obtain 34.6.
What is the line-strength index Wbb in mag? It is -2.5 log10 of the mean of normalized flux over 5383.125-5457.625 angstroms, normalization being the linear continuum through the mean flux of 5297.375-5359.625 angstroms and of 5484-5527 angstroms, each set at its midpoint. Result 0.03 mag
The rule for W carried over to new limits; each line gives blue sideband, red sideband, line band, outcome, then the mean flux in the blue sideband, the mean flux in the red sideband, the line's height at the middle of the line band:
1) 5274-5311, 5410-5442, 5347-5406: 0.7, 34.6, 35.1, 34.9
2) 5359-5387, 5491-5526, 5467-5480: 1.1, 35.5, 34.6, 34.8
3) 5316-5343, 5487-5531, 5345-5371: -0.8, 34.5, 34.6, 34.5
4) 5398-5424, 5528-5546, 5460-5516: 1.1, 32.6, 35.8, 34.6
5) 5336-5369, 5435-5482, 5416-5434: -0.6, 35.6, 33.5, 34.2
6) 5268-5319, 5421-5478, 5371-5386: -0.2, 34.3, 33.8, 34.1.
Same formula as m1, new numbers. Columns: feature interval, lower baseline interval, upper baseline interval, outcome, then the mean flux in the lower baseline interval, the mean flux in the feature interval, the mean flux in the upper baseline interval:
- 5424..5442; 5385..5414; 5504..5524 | -1.42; 32.4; 35.7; 34.7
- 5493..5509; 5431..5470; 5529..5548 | 0.32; 33.7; 34.3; 35.9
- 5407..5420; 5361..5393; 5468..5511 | 0.37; 35.1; 33.7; 33.9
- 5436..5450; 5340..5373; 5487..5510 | 0.03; 35.3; 34.6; 34.3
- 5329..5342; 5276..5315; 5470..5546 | 0.06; 34.9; 34.7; 34.7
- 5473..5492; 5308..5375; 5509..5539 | 0.86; 35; 33.5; 35.2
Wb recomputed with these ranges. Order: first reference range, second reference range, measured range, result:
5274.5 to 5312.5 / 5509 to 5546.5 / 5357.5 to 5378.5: -0.01 mag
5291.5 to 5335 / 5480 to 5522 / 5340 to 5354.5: 0.01 mag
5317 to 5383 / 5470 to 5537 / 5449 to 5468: 0.04 mag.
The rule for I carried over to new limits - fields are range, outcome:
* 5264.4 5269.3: 29.7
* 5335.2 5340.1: 36.6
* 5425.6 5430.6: 36.7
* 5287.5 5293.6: 35.2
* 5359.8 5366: 37.3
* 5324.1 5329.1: 34.6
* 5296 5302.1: 33.8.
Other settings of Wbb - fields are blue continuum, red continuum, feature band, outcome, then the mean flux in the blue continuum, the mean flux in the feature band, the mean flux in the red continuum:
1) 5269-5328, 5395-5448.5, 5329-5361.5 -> -0.030 mag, 34.4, 35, 33.6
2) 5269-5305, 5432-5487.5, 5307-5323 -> -0.043 mag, 33.9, 35.2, 33.7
